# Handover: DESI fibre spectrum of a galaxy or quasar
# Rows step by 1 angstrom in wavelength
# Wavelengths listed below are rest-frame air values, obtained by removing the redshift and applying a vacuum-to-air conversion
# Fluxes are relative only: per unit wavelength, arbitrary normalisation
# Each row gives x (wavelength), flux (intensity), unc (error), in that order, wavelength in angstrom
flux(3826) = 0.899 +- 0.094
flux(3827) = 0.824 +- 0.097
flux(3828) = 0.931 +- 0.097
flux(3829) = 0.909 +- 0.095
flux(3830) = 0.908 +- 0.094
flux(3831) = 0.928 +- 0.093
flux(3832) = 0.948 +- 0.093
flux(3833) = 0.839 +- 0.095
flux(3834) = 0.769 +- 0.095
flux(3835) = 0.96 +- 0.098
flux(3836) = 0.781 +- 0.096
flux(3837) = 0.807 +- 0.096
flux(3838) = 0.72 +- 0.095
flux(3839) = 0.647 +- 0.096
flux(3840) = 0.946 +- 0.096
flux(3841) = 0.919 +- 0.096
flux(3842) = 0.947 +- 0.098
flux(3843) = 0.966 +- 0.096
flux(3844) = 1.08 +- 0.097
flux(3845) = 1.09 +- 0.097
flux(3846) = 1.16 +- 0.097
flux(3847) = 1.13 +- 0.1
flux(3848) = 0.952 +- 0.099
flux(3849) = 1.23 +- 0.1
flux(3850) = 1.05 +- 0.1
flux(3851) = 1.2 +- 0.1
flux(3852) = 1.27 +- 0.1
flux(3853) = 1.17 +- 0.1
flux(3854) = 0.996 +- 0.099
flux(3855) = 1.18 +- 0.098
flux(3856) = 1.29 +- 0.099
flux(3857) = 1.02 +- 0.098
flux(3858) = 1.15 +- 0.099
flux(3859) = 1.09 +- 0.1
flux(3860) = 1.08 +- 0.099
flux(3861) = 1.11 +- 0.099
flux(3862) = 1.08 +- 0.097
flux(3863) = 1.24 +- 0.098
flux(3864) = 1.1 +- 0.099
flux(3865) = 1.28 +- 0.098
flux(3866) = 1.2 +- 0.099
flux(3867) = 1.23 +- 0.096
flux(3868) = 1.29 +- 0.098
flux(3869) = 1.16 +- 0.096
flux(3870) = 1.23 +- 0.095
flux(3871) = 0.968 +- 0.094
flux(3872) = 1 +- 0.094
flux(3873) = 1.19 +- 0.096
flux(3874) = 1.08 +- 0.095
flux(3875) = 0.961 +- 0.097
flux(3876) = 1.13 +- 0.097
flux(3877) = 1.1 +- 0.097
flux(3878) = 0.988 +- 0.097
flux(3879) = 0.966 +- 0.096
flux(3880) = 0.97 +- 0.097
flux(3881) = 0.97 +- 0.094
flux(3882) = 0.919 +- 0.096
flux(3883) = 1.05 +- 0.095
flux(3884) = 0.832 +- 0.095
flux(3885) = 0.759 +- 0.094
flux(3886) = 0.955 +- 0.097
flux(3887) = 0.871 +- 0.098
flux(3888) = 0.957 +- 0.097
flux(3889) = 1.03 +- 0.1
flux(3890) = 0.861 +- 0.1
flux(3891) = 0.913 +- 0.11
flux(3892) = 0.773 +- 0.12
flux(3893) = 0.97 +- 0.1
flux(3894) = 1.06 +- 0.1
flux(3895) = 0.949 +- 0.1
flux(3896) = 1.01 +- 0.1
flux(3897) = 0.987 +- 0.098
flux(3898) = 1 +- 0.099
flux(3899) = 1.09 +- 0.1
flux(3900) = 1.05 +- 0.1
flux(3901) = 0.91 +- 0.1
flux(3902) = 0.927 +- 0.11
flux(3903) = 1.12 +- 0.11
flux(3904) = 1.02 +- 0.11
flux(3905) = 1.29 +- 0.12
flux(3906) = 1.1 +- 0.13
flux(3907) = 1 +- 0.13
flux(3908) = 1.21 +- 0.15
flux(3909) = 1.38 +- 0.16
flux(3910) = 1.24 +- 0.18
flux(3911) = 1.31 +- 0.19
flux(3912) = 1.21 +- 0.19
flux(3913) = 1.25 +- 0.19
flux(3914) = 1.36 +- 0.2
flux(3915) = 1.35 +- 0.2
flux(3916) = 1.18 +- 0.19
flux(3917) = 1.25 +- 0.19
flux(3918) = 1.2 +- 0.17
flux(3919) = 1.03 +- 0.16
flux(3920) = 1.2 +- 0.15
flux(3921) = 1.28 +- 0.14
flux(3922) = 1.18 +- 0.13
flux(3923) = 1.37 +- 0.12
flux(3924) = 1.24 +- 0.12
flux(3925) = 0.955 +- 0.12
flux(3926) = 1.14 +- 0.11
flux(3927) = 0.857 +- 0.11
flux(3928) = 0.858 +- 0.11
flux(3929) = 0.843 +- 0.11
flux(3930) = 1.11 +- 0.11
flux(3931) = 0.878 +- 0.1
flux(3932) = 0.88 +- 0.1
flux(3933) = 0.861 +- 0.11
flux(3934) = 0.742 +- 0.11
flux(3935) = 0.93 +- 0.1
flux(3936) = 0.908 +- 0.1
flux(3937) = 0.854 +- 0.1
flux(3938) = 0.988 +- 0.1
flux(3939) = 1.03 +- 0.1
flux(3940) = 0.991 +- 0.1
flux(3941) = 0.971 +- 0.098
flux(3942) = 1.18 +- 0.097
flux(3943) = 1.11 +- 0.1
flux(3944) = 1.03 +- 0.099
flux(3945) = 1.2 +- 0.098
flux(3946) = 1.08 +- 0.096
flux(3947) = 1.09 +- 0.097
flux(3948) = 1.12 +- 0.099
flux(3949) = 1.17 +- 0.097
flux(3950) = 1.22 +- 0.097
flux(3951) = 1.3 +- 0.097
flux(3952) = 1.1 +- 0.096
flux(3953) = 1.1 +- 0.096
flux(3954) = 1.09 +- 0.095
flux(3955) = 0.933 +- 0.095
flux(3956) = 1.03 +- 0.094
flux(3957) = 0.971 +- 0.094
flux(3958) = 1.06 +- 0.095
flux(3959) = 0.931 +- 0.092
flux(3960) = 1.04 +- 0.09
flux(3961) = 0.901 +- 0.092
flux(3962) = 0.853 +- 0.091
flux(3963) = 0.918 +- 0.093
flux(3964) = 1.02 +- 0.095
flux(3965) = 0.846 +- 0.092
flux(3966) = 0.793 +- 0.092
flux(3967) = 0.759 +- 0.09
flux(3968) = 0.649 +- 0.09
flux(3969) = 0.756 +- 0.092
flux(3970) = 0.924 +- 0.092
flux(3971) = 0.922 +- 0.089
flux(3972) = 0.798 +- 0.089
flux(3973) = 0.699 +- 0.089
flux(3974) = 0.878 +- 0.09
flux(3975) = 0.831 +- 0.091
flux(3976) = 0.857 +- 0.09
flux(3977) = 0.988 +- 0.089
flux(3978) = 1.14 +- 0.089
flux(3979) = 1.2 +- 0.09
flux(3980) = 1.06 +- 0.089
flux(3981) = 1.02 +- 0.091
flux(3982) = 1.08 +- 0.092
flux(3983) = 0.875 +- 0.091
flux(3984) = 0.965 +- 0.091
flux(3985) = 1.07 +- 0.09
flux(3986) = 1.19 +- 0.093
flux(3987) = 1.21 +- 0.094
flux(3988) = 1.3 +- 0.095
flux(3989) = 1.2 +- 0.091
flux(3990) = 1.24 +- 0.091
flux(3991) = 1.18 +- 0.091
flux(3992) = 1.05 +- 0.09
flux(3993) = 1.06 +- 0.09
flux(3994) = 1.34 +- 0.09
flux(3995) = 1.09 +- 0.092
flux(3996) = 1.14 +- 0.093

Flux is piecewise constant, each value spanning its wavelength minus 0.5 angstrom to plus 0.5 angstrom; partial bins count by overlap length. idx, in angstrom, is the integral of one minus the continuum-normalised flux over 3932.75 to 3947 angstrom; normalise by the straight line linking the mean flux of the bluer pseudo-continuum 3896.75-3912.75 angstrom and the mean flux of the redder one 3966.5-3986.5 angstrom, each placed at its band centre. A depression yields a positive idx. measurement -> 0.4 angstrom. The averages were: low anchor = 1.12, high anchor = 0.933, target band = 0.997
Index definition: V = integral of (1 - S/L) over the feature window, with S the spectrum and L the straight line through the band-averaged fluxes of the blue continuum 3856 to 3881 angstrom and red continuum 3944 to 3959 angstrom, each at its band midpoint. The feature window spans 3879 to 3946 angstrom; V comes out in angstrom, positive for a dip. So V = 3.6 angstrom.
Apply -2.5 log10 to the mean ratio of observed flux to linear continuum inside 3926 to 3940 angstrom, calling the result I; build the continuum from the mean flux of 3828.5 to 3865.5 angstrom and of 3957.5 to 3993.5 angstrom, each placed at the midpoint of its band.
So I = 0.09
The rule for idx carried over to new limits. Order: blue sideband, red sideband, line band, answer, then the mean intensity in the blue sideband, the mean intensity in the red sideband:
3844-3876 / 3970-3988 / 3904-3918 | -2.06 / 1.13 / 0.994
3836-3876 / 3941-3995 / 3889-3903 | 1.19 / 1.08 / 1.03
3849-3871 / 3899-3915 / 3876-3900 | 4.13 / 1.16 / 1.16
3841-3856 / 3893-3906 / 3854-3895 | 0.78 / 1.1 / 1.03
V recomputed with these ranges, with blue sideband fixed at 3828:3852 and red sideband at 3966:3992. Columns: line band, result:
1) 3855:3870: -3.2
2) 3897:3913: -2.5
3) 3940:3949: -1.1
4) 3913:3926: -3.2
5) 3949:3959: -1.0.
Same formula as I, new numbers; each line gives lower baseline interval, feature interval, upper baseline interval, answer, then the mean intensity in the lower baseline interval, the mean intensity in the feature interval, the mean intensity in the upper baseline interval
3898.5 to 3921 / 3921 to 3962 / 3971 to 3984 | 0.04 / 1.17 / 1.03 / 0.952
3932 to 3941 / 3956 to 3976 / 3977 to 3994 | 0.18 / 0.914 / 0.875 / 1.12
